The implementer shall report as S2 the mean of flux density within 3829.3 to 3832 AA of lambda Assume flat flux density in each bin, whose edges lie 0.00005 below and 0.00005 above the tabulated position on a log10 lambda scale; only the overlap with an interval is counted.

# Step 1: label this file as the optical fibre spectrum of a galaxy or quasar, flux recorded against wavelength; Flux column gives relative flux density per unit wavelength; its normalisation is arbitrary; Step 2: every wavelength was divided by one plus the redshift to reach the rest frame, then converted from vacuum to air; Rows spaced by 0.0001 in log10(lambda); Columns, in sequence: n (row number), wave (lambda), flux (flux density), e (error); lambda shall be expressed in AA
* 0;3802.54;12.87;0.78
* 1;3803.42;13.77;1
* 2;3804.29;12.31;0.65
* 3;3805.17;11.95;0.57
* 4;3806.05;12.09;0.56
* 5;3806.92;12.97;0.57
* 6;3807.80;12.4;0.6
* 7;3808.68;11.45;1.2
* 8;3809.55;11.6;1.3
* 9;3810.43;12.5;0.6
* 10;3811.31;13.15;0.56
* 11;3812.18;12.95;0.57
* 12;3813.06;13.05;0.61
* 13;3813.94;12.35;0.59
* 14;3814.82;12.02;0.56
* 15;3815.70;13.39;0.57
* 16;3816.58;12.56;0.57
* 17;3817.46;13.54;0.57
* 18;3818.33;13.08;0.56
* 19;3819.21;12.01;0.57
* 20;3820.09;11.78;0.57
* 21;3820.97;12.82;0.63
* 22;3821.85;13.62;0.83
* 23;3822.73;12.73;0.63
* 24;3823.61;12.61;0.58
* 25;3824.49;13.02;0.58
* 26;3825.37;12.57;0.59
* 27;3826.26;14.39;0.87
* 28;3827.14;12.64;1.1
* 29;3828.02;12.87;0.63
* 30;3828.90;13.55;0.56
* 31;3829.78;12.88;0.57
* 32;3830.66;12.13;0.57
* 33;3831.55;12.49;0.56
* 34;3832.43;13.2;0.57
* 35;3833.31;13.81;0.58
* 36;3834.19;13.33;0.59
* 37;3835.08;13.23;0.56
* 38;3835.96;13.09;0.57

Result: 12.5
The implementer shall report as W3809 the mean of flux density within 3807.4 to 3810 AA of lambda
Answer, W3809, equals 11.8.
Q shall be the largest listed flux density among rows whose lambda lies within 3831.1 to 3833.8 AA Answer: 13.81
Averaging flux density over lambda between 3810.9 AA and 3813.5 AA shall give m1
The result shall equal 13.1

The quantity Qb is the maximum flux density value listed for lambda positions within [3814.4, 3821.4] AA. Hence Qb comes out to 13.54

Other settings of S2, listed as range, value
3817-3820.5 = 12.6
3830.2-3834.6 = 13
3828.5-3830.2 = 13.2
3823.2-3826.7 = 13.1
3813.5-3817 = 12.6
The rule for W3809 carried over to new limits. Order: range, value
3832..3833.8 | 13.5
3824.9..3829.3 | 13.2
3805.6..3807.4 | 12.5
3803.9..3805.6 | 12.1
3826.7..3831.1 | 12.8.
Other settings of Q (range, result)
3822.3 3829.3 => 14.39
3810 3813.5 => 13.15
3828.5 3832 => 13.55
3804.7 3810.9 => 12.97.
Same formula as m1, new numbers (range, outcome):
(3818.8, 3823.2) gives 12.6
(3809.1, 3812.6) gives 12.6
